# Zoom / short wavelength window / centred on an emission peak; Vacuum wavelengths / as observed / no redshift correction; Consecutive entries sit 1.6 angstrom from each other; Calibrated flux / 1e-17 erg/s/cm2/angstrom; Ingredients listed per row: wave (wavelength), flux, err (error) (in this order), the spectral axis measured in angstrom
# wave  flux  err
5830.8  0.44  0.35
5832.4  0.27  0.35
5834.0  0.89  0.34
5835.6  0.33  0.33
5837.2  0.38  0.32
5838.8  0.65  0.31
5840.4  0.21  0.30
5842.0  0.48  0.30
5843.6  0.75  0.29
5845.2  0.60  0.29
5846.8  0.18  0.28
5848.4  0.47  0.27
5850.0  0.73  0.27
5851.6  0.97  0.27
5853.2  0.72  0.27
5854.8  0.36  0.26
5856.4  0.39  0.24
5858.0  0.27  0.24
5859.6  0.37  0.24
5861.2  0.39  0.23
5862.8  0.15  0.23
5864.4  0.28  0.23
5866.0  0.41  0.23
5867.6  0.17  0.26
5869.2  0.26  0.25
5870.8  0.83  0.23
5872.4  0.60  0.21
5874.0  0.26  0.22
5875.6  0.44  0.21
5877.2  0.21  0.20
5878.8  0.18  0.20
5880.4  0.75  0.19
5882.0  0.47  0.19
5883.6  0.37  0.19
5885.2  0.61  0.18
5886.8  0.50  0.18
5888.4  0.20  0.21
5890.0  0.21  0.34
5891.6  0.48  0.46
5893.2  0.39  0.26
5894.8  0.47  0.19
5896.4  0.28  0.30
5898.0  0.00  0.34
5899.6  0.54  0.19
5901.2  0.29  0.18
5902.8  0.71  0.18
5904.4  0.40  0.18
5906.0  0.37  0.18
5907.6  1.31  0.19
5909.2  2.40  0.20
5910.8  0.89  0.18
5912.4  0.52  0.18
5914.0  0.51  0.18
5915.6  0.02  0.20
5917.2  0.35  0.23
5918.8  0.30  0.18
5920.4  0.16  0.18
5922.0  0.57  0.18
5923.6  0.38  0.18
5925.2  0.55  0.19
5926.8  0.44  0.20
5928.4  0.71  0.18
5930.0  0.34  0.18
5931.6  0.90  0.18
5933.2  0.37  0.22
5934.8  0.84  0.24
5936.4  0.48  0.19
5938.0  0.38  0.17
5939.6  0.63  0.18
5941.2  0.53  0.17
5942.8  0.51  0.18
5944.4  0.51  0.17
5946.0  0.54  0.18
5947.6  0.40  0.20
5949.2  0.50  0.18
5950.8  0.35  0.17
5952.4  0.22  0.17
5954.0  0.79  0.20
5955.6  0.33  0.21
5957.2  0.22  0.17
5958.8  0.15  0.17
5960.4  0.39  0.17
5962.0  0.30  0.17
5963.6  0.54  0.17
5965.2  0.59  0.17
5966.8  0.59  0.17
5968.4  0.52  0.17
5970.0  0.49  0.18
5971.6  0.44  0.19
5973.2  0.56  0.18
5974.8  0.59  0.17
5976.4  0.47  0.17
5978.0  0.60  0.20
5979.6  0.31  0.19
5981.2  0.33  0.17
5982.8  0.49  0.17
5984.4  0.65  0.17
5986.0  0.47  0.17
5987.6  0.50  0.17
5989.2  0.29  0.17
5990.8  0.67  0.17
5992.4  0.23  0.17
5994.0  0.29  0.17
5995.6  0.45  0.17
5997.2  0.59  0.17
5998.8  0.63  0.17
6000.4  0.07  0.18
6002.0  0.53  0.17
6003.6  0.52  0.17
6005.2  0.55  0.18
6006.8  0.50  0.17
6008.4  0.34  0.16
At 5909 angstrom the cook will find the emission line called [O III] 5007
